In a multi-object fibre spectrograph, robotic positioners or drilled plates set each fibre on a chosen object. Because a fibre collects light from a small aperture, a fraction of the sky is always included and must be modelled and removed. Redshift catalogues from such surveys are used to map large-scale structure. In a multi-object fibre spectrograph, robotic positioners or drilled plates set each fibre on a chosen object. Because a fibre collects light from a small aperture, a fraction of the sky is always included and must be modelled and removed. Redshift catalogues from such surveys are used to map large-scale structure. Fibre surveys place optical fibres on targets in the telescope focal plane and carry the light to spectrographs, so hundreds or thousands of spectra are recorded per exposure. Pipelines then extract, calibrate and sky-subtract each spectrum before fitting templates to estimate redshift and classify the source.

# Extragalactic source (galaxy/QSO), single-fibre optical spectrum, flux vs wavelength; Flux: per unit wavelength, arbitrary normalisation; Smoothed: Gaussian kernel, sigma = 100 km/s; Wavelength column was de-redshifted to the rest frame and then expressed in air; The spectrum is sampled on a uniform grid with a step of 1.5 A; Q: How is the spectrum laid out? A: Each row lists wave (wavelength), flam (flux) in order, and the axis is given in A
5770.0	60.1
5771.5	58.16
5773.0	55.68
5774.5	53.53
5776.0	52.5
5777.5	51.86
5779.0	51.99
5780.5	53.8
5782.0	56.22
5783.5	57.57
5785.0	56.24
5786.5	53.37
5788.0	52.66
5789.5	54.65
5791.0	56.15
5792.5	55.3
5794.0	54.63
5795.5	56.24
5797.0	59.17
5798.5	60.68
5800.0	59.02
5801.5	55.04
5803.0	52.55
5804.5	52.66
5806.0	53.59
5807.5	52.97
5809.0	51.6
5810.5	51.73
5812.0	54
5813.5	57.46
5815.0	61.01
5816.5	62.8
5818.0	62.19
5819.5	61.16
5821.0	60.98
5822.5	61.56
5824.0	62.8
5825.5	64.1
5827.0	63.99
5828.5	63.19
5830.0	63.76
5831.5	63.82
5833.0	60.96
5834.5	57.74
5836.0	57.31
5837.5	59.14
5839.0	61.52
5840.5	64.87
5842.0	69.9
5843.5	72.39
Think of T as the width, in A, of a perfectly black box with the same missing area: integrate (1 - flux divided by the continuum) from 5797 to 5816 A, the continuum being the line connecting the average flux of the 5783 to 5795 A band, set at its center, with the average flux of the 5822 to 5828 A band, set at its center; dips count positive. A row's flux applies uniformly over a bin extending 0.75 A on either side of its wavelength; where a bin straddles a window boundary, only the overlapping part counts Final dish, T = 1.1 A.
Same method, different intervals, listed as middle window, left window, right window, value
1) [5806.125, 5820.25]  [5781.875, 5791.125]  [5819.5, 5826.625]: 0.8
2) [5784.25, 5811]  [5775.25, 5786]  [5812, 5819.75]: 1.0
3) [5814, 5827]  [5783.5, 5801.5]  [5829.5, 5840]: -0.6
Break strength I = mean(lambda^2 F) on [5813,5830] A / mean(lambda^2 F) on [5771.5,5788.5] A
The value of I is 1.2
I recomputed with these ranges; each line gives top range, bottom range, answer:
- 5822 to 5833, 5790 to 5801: 1.12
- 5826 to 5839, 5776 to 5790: 1.15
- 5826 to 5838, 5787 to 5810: 1.13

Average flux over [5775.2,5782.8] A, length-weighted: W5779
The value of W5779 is 53.3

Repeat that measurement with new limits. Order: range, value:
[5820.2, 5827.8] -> 62.7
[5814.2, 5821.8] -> 61.6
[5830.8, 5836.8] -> 59.9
